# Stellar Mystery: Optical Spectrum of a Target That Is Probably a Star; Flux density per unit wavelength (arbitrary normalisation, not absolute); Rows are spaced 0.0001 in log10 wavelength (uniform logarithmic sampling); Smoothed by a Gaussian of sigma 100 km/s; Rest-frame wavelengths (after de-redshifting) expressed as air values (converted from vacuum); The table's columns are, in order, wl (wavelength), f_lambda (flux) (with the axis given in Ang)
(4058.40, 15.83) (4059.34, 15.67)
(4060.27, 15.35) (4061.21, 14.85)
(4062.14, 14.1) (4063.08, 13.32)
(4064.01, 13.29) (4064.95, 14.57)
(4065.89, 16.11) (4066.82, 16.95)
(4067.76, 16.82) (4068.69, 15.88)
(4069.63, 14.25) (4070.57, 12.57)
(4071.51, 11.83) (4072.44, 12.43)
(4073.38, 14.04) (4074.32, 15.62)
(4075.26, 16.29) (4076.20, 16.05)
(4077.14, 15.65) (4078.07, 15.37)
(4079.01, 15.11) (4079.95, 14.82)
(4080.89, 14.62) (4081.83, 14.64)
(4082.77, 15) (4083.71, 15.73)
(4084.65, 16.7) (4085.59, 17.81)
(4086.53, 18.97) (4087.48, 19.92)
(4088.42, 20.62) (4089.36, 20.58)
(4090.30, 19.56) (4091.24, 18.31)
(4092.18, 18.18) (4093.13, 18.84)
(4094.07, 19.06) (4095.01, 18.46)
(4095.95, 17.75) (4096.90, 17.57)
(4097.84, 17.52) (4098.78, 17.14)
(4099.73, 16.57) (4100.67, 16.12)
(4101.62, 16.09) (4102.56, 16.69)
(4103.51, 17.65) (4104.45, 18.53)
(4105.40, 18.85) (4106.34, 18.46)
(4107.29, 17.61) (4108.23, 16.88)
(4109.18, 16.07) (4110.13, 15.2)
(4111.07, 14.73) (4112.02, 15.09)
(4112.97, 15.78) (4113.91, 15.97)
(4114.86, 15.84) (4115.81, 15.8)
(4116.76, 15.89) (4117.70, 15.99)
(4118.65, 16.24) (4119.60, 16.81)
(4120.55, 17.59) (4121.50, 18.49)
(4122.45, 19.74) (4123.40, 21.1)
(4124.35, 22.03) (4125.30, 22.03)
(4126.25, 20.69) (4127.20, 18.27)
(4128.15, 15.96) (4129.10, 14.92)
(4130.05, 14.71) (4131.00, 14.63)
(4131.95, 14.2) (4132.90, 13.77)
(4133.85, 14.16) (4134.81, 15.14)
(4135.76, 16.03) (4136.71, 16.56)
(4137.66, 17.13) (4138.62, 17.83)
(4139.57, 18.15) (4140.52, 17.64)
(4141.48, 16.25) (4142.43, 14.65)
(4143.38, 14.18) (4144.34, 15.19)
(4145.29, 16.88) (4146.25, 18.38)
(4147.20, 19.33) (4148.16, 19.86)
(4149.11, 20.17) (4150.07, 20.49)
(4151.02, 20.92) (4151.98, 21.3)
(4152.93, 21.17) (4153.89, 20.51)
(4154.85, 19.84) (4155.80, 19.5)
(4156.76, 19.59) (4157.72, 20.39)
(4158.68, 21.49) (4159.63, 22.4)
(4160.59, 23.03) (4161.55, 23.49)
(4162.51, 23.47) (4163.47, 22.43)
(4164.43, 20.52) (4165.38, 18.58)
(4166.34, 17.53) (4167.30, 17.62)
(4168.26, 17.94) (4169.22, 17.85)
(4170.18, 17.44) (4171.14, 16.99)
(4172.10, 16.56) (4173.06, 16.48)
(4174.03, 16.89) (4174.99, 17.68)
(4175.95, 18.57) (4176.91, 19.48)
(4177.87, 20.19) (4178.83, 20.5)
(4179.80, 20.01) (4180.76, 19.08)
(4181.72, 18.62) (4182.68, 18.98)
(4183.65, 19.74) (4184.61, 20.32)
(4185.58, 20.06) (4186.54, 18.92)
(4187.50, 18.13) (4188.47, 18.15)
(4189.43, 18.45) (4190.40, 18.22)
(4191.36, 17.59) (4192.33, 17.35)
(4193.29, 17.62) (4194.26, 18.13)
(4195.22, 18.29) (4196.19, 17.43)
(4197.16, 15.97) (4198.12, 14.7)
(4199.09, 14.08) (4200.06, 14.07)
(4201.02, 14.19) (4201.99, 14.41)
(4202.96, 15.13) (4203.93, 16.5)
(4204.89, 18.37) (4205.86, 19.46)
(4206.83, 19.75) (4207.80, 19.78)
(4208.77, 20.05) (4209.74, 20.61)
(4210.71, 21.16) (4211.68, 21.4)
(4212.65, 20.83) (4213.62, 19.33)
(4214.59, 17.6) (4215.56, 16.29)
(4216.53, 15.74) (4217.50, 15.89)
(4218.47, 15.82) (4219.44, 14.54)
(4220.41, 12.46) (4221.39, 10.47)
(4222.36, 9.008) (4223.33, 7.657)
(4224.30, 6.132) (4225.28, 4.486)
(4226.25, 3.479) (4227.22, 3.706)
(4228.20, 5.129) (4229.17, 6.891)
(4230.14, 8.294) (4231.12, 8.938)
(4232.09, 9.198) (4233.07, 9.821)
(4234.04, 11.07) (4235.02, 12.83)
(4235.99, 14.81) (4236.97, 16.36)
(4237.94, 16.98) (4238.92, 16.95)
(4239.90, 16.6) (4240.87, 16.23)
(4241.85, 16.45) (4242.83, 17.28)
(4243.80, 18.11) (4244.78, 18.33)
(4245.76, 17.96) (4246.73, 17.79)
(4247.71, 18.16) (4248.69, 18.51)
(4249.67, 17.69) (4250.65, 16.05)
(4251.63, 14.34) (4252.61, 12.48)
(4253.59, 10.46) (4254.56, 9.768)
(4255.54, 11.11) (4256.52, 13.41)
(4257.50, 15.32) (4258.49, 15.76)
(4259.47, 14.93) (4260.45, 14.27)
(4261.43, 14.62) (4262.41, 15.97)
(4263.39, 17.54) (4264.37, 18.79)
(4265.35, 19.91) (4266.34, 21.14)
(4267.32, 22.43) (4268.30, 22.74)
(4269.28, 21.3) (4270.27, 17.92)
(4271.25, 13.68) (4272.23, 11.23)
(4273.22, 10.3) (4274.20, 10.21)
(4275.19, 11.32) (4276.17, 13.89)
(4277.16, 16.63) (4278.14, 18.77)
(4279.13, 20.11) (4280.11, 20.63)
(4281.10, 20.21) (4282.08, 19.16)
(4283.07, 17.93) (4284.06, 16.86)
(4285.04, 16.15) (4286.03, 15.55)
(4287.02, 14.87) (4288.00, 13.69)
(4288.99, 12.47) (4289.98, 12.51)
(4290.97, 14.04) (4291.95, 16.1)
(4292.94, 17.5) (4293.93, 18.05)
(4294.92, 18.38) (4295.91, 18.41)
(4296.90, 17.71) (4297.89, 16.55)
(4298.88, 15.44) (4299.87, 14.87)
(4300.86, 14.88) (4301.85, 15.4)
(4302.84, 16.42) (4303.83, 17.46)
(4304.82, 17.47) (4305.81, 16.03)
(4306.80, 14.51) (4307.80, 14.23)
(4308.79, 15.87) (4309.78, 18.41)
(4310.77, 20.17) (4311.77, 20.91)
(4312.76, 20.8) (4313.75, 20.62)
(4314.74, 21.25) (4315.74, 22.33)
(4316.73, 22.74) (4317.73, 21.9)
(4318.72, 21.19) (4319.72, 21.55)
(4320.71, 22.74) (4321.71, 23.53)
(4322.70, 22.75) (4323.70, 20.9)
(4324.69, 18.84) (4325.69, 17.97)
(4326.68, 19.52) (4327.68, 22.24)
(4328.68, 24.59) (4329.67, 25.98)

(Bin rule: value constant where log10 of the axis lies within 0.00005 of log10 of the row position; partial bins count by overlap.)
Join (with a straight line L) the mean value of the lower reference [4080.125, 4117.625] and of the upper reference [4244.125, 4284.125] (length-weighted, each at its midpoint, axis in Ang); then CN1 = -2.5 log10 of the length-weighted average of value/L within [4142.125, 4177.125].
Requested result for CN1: -0.14 mag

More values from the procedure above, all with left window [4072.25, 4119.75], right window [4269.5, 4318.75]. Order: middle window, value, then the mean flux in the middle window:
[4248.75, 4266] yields 0.127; 15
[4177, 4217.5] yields -0.083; 18.2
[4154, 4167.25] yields -0.232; 20.8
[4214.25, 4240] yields 0.437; 11.3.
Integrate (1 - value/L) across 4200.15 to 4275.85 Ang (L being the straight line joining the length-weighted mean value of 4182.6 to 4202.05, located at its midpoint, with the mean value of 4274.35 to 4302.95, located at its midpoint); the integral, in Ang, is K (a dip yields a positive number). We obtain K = 9.2 Ang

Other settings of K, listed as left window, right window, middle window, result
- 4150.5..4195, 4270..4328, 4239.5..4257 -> 2.6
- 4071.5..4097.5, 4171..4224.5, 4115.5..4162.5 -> -3.3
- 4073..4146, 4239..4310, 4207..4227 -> 2.3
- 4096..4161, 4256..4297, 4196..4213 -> -0.6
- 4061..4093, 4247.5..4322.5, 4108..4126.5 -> -1.4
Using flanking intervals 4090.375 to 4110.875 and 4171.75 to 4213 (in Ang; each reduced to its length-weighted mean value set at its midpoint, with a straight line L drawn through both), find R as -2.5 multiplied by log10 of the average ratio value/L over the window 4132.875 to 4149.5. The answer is 0.06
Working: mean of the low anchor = 17.5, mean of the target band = 16.8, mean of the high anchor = 18.2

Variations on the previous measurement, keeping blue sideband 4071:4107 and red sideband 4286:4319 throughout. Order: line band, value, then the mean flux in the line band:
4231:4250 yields 0.11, 15.6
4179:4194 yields -0.10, 18.8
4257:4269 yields -0.04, 17.8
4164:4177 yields -0.05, 17.8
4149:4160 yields -0.21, 20.7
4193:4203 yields 0.09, 15.8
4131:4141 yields 0.07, 16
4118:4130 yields -0.09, 18.5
